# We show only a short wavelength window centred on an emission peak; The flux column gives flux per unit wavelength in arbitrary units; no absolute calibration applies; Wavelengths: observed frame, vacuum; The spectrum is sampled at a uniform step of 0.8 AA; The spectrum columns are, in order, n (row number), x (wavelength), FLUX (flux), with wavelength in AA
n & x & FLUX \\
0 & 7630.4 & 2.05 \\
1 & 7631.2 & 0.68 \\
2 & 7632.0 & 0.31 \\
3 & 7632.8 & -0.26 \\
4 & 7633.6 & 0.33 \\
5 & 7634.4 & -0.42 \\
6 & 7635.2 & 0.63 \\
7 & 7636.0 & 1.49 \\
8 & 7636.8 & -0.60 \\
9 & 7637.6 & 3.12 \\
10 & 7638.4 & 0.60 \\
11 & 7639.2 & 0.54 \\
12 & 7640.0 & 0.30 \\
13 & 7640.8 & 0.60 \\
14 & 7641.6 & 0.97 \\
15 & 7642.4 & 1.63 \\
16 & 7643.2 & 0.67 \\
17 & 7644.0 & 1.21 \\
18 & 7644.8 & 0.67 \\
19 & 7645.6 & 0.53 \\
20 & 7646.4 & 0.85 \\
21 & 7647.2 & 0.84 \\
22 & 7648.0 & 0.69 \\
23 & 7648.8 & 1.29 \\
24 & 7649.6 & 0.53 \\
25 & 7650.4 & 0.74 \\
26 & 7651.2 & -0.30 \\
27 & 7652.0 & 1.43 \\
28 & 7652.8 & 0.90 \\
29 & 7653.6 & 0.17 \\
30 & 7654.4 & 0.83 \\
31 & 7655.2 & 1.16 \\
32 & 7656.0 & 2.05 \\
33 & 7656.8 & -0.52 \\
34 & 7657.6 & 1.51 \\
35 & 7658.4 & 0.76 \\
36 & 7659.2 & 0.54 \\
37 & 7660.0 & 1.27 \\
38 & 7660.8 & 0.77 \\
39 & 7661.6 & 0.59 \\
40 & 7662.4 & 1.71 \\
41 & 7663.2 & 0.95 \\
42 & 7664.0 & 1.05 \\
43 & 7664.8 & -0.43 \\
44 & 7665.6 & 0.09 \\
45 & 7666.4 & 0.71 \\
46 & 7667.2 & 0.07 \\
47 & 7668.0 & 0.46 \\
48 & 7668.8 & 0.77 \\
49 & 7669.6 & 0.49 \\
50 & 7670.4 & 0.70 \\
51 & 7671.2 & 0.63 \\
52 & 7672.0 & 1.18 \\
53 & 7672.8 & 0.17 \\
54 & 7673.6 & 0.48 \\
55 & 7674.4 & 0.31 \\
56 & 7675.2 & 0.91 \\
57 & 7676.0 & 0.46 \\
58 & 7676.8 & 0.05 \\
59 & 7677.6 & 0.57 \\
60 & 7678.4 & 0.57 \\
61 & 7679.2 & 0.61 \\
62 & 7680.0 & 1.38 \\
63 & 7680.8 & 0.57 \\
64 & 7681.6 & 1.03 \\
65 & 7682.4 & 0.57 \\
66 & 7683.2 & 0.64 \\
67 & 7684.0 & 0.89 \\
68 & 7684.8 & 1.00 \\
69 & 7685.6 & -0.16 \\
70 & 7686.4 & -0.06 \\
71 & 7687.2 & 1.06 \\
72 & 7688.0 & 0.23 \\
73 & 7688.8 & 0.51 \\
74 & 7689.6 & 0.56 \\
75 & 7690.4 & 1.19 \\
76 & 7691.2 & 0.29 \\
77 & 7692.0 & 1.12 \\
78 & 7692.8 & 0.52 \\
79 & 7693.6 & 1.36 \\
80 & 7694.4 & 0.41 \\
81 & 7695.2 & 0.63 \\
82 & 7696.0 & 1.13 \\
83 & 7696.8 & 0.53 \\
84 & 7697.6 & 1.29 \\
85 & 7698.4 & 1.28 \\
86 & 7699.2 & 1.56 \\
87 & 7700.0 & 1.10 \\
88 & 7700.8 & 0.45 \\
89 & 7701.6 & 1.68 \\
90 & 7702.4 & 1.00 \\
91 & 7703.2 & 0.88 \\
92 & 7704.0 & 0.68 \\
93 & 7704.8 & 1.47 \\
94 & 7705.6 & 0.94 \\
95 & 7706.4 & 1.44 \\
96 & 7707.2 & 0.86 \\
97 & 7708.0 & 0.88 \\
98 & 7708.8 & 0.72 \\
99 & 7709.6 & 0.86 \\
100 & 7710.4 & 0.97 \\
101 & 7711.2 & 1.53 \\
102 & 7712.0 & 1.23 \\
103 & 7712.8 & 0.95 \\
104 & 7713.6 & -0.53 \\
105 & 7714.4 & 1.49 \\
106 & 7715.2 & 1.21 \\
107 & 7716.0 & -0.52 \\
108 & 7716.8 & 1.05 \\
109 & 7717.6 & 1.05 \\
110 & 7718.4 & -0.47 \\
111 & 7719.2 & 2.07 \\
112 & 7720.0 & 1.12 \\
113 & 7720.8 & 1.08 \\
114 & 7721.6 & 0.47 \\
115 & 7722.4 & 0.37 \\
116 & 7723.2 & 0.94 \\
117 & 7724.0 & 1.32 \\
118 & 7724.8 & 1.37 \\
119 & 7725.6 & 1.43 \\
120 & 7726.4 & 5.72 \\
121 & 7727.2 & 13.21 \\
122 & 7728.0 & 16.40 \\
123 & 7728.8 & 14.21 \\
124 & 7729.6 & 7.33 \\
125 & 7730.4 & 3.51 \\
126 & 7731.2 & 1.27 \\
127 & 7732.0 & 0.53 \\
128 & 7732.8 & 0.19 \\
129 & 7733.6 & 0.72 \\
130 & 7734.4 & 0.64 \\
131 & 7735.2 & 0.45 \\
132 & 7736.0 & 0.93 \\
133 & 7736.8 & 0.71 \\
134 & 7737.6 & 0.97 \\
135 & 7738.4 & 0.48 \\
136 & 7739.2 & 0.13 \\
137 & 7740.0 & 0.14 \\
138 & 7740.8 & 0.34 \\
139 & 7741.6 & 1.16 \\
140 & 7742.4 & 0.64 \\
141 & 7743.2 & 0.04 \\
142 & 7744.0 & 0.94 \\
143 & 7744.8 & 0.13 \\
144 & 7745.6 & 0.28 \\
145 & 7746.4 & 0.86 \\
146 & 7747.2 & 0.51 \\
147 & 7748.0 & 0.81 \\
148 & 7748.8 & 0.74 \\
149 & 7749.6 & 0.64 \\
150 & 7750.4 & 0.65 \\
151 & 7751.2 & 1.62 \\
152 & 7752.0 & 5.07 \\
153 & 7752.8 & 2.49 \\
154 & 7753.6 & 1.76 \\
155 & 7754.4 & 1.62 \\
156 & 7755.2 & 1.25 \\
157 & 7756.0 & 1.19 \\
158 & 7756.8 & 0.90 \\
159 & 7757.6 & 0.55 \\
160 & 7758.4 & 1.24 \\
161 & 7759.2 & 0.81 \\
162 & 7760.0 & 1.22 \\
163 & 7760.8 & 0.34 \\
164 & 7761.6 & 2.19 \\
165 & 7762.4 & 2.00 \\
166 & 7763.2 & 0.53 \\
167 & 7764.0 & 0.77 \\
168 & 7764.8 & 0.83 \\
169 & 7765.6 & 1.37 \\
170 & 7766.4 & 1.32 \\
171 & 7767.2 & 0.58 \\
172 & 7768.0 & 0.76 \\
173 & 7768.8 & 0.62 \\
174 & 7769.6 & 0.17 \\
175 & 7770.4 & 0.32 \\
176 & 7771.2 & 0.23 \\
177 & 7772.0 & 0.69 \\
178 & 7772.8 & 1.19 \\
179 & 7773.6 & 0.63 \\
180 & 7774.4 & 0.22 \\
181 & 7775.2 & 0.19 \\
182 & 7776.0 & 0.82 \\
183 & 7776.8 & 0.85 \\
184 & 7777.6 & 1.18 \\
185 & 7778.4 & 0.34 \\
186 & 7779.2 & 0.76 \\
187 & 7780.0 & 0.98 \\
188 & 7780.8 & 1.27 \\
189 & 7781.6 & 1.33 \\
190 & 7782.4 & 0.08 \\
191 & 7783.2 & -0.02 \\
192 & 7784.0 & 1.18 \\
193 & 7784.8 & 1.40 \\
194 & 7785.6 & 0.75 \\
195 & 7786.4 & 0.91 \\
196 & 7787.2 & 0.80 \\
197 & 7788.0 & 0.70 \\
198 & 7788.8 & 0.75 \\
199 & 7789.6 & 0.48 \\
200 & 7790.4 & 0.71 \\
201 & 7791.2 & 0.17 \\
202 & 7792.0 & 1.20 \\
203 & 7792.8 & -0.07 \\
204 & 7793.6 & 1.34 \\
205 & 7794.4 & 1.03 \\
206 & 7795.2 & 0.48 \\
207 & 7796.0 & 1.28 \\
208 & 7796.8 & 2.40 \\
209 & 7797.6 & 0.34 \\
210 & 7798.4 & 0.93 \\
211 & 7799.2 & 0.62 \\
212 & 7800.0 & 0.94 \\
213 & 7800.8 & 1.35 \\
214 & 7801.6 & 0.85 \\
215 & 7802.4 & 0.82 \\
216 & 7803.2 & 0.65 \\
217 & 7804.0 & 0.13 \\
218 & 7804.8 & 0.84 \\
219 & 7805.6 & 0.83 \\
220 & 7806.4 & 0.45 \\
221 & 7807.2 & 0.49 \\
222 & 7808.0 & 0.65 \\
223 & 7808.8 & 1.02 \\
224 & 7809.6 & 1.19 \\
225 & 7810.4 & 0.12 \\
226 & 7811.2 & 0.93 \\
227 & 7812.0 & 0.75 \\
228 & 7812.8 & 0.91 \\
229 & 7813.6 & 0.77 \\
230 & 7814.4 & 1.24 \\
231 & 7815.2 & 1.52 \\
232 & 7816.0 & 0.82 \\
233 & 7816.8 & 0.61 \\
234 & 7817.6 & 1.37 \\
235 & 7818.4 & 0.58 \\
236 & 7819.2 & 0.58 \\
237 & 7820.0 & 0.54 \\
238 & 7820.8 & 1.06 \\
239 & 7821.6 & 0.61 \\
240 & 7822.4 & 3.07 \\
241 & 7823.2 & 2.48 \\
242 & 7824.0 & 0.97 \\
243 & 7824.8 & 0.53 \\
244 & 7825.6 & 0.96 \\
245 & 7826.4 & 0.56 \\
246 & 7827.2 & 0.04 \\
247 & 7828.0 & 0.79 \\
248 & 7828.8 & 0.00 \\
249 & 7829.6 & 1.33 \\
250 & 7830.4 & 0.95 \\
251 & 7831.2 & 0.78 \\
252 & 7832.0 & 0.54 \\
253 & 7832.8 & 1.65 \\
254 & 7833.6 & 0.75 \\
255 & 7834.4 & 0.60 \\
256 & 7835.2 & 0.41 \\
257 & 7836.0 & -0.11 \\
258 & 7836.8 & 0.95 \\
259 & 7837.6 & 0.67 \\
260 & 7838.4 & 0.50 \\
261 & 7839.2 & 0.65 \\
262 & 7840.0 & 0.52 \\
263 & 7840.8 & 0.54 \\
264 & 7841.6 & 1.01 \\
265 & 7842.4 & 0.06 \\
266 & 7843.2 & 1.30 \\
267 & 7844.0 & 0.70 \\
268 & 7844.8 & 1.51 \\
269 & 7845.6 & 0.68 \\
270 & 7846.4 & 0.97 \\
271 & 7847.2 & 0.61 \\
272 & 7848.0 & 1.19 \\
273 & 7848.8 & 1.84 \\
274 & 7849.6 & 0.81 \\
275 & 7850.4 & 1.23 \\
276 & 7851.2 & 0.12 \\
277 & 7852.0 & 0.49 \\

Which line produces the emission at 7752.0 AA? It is [N II]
